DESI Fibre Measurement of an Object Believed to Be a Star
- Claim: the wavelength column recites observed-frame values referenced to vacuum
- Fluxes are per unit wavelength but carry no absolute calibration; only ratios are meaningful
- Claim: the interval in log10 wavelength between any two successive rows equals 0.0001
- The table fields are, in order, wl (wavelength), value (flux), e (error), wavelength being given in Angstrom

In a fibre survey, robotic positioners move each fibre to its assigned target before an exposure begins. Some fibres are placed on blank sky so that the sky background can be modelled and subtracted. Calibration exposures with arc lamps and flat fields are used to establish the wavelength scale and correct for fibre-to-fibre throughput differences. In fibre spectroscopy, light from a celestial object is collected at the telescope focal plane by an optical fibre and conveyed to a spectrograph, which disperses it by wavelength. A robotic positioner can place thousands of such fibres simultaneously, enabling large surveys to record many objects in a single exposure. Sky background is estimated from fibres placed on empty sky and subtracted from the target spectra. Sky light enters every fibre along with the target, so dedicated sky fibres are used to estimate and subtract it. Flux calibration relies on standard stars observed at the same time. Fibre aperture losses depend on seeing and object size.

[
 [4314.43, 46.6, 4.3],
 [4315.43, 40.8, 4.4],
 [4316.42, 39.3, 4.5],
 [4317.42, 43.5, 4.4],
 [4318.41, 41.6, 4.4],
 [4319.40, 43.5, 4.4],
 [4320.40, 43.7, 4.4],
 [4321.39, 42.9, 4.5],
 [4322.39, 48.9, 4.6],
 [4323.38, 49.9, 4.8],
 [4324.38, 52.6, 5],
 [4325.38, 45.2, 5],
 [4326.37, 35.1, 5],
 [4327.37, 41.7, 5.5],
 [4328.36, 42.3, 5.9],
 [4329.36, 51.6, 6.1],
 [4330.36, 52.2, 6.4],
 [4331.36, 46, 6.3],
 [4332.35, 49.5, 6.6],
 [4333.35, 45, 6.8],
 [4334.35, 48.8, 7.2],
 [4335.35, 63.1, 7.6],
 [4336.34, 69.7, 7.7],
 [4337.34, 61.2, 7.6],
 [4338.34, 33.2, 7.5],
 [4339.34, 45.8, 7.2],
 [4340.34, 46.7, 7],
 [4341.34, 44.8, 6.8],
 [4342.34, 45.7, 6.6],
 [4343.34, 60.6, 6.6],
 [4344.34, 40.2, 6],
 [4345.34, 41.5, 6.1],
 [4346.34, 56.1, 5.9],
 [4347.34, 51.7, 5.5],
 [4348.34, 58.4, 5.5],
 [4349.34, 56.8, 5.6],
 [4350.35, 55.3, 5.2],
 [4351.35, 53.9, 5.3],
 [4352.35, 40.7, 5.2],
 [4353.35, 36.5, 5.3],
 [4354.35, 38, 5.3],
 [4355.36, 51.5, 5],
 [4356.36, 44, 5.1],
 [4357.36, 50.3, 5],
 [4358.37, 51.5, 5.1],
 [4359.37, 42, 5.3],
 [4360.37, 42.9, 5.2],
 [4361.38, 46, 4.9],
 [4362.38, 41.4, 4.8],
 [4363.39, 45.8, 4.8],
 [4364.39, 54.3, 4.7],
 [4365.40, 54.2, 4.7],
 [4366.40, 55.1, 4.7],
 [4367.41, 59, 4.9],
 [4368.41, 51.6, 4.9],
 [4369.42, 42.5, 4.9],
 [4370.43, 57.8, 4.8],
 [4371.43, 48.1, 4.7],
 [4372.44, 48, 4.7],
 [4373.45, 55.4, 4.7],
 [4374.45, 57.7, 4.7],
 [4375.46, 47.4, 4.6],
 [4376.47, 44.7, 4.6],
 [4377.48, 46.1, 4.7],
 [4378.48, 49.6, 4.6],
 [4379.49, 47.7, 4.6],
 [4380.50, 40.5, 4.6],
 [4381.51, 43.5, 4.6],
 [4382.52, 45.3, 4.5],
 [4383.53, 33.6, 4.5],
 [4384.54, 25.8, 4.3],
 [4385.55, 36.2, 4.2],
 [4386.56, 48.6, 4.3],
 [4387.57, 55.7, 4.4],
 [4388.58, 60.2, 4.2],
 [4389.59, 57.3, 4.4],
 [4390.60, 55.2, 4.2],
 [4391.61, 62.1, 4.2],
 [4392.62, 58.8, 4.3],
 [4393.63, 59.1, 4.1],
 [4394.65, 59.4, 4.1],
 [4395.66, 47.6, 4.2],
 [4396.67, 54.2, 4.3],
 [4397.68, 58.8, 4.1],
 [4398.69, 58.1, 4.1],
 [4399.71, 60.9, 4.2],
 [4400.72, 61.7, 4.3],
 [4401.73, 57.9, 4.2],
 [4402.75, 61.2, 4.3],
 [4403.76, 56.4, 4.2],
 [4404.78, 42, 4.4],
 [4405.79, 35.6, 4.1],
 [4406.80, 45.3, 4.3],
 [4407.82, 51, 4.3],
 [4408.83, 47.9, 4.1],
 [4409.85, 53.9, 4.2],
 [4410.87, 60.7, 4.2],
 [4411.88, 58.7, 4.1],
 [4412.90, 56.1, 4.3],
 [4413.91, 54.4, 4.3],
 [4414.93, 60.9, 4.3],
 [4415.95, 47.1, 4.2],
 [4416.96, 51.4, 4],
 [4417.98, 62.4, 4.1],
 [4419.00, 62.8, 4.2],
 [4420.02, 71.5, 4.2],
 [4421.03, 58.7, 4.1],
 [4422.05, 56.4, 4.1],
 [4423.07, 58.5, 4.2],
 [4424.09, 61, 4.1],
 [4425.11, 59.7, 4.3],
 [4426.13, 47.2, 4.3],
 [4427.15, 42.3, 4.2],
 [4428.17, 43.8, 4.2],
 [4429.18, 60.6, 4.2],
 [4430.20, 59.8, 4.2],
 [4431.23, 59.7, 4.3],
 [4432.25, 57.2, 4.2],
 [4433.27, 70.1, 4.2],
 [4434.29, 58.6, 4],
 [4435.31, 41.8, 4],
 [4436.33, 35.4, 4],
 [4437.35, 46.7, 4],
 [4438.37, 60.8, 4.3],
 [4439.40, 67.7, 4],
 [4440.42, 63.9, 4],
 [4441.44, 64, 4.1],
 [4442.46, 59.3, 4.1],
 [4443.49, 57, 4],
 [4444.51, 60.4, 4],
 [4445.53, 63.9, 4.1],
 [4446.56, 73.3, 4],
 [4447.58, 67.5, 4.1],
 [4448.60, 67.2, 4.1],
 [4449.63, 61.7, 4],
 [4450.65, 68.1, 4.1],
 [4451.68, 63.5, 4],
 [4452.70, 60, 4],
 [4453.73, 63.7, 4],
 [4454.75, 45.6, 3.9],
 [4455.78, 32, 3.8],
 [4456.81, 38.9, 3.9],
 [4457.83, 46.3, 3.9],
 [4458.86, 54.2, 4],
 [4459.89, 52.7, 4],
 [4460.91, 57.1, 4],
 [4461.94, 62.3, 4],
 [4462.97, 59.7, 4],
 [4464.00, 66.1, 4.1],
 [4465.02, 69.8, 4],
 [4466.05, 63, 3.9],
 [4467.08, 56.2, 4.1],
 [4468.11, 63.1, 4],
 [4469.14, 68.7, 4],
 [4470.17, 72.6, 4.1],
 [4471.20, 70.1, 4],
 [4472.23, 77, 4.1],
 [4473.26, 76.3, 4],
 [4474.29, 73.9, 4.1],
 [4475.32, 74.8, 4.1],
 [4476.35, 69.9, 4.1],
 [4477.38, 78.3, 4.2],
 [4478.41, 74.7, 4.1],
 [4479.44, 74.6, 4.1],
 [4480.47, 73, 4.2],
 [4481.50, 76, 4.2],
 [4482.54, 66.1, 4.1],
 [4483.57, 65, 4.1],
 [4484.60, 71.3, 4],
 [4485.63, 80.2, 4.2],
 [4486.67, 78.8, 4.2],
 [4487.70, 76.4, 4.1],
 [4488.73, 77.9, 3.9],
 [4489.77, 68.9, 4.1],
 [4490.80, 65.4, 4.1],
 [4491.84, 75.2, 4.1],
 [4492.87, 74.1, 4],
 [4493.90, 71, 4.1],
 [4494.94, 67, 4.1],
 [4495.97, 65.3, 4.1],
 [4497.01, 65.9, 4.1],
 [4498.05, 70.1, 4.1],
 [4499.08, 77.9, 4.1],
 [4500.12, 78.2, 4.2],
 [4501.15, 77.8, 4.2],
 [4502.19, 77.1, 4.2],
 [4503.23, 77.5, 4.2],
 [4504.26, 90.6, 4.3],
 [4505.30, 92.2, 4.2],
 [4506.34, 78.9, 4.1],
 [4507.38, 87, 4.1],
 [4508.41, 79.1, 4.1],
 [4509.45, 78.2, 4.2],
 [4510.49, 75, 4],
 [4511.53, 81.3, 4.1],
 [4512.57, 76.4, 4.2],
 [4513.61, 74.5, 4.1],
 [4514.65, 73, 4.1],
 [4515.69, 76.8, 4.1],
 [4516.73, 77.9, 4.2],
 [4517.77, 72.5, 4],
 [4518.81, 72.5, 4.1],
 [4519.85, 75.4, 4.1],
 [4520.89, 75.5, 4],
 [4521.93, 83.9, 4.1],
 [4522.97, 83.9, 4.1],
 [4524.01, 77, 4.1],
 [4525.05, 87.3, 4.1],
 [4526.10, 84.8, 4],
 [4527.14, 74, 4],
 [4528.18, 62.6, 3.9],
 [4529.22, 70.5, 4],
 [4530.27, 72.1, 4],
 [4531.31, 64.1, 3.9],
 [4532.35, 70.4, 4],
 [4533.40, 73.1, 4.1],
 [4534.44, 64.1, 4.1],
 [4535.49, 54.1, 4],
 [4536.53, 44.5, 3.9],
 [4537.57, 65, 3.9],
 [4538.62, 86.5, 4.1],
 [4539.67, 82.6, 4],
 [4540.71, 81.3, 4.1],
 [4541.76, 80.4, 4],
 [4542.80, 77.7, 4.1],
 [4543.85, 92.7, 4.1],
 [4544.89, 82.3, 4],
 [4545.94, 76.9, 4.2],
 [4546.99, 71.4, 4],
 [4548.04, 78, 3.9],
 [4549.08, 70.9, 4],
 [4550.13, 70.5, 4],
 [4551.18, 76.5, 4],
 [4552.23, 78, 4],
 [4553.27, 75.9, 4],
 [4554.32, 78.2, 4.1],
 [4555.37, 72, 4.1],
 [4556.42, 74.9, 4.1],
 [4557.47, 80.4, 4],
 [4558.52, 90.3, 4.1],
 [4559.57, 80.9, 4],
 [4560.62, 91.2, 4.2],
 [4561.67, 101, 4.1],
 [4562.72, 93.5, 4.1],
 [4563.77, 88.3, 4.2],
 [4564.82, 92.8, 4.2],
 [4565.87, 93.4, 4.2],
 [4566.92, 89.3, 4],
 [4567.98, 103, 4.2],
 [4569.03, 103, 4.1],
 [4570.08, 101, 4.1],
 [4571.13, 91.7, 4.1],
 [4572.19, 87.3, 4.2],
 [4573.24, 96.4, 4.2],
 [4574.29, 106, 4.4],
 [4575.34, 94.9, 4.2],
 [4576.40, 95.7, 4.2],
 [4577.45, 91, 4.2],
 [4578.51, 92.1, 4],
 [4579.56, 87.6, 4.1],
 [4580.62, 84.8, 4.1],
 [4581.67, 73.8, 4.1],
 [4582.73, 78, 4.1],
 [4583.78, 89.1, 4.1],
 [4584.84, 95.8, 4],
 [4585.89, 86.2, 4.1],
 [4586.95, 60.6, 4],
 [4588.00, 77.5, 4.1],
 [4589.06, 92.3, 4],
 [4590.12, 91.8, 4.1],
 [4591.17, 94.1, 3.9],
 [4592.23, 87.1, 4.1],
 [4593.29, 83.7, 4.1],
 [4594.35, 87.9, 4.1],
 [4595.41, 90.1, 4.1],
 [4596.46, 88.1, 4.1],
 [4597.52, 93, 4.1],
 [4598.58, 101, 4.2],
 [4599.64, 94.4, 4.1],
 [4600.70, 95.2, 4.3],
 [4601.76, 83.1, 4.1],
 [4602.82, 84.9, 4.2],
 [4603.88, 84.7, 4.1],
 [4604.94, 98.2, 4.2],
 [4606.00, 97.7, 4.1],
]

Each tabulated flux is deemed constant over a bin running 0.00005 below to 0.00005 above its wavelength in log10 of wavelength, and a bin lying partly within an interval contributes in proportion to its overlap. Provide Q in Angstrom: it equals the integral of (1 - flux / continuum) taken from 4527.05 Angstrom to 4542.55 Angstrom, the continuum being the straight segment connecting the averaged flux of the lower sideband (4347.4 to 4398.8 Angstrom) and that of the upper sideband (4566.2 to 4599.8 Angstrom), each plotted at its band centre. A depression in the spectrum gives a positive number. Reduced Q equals 2.2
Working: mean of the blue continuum 49.7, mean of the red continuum 90.2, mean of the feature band 69.7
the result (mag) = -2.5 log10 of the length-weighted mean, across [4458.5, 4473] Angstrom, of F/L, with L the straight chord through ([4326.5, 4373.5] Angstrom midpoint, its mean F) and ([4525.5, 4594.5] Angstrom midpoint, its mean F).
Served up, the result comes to 0.06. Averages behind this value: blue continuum 49.2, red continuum 82.4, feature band 64.1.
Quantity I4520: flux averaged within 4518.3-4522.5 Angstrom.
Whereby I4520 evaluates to 77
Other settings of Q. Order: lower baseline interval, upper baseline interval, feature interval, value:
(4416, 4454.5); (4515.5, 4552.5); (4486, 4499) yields -0.70 Angstrom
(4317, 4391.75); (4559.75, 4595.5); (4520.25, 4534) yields 0.93 Angstrom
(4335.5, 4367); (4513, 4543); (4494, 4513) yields -1.91 Angstrom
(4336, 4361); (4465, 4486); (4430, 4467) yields 4.48 Angstrom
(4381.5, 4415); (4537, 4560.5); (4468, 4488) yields -2.09 Angstrom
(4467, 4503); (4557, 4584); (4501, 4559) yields 4.14 Angstrom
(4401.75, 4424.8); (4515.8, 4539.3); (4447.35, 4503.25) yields -2.21 Angstrom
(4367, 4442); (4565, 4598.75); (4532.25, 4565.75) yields 2.07 Angstrom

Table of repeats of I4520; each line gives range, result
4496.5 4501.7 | 74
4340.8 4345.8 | 46.6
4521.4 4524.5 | 81.7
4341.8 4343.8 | 52.8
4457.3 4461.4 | 52.6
